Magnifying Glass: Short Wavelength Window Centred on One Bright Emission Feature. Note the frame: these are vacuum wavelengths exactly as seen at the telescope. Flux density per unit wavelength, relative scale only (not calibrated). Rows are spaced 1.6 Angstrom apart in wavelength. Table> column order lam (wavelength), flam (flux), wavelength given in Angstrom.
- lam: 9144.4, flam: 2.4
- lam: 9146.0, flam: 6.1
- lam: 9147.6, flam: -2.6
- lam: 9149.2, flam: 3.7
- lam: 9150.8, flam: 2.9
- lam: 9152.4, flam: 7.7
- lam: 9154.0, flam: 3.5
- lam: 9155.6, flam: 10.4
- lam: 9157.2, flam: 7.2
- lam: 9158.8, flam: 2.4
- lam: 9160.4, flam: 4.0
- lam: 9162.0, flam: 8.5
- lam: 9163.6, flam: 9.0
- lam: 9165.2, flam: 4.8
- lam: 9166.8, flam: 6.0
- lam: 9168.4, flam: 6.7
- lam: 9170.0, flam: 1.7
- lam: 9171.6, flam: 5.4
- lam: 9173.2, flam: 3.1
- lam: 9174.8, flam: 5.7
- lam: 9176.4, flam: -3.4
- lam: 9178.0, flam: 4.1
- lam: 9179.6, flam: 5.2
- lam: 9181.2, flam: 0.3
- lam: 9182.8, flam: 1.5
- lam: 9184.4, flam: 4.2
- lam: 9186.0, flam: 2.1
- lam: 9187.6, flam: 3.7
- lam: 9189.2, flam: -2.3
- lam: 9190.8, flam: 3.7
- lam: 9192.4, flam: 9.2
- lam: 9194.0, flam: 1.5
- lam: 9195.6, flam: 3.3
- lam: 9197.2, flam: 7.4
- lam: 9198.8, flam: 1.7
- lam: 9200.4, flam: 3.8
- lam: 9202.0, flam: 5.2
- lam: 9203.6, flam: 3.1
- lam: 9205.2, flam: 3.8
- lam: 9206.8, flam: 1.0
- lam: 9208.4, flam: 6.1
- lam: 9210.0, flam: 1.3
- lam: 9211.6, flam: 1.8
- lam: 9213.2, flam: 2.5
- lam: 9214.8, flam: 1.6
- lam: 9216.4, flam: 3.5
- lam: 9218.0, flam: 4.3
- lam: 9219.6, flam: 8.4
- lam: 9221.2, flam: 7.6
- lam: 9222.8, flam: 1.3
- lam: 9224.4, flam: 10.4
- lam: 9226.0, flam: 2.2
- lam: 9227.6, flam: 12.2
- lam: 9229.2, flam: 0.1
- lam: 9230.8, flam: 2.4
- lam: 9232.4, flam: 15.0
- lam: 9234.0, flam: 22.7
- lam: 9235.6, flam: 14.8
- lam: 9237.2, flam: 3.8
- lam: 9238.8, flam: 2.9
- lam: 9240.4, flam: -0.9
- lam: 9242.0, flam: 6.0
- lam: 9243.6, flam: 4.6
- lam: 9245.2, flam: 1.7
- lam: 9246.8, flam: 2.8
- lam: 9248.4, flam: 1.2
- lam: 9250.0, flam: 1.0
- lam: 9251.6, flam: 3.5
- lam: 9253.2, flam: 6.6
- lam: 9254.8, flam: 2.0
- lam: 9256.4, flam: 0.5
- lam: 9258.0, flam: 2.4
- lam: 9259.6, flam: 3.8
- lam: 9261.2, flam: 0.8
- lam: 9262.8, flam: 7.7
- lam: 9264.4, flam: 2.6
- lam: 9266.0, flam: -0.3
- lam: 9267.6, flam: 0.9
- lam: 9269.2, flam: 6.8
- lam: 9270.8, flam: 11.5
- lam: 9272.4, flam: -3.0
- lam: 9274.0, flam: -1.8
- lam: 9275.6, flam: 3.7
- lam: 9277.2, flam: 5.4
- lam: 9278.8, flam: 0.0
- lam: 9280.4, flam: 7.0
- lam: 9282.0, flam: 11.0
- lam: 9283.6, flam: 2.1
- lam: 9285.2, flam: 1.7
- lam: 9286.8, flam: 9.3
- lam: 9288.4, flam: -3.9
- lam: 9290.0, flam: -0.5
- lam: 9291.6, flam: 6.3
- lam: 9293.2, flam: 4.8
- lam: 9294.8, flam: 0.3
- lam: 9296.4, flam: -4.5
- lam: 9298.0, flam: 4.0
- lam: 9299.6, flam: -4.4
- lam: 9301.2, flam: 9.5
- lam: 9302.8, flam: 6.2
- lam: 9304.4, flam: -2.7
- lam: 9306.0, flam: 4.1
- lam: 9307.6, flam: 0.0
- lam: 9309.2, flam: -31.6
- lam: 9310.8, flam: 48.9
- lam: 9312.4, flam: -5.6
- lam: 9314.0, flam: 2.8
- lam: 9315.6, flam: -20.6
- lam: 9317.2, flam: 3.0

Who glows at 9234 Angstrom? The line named H-gamma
